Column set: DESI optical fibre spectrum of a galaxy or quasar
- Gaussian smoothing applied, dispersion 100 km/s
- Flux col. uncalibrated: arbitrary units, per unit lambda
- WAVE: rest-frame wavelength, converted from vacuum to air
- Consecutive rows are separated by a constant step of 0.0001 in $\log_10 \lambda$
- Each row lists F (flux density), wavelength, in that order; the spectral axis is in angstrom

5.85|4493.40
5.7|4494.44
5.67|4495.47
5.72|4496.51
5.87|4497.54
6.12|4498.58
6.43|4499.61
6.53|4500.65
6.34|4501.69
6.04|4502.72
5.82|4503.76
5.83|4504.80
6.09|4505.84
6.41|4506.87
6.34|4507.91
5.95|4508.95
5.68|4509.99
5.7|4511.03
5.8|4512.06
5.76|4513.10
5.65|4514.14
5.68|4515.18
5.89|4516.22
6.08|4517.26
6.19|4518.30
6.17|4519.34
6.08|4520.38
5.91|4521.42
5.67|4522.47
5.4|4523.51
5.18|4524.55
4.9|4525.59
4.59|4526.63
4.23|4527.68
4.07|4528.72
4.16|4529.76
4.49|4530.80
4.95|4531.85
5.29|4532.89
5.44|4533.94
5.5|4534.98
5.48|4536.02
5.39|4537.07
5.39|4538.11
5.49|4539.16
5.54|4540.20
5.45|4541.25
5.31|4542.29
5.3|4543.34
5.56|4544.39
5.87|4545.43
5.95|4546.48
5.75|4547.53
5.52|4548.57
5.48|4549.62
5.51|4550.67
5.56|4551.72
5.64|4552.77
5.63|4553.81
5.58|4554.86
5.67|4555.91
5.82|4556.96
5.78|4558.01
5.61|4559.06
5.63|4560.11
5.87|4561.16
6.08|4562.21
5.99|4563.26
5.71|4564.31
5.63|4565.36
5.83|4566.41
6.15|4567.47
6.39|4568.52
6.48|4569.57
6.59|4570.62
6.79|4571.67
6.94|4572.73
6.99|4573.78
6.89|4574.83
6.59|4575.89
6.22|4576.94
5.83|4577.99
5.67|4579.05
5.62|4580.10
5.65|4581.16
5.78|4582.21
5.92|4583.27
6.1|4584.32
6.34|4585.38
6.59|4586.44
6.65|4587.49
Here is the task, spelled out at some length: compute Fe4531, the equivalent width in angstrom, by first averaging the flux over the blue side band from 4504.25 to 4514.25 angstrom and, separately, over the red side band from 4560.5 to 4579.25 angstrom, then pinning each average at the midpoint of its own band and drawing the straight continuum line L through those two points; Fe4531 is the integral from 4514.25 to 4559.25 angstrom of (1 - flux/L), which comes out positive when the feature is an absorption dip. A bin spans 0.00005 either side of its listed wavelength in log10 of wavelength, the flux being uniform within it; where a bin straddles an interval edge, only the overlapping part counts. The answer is 4.7 angstrom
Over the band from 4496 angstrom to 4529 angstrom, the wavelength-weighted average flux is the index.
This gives 5.77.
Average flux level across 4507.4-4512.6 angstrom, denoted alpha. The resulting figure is 5.9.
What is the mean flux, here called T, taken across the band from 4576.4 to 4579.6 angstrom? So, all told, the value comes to 5.92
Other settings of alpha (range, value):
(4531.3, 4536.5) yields 5.33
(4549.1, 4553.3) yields 5.55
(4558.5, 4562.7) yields 5.8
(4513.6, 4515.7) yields 5.66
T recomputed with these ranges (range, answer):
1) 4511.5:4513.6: 5.8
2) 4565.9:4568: 5.97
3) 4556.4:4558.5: 5.79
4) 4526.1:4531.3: 4.31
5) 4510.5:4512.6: 5.77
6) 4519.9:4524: 5.76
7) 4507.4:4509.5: 6.13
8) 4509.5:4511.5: 5.69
